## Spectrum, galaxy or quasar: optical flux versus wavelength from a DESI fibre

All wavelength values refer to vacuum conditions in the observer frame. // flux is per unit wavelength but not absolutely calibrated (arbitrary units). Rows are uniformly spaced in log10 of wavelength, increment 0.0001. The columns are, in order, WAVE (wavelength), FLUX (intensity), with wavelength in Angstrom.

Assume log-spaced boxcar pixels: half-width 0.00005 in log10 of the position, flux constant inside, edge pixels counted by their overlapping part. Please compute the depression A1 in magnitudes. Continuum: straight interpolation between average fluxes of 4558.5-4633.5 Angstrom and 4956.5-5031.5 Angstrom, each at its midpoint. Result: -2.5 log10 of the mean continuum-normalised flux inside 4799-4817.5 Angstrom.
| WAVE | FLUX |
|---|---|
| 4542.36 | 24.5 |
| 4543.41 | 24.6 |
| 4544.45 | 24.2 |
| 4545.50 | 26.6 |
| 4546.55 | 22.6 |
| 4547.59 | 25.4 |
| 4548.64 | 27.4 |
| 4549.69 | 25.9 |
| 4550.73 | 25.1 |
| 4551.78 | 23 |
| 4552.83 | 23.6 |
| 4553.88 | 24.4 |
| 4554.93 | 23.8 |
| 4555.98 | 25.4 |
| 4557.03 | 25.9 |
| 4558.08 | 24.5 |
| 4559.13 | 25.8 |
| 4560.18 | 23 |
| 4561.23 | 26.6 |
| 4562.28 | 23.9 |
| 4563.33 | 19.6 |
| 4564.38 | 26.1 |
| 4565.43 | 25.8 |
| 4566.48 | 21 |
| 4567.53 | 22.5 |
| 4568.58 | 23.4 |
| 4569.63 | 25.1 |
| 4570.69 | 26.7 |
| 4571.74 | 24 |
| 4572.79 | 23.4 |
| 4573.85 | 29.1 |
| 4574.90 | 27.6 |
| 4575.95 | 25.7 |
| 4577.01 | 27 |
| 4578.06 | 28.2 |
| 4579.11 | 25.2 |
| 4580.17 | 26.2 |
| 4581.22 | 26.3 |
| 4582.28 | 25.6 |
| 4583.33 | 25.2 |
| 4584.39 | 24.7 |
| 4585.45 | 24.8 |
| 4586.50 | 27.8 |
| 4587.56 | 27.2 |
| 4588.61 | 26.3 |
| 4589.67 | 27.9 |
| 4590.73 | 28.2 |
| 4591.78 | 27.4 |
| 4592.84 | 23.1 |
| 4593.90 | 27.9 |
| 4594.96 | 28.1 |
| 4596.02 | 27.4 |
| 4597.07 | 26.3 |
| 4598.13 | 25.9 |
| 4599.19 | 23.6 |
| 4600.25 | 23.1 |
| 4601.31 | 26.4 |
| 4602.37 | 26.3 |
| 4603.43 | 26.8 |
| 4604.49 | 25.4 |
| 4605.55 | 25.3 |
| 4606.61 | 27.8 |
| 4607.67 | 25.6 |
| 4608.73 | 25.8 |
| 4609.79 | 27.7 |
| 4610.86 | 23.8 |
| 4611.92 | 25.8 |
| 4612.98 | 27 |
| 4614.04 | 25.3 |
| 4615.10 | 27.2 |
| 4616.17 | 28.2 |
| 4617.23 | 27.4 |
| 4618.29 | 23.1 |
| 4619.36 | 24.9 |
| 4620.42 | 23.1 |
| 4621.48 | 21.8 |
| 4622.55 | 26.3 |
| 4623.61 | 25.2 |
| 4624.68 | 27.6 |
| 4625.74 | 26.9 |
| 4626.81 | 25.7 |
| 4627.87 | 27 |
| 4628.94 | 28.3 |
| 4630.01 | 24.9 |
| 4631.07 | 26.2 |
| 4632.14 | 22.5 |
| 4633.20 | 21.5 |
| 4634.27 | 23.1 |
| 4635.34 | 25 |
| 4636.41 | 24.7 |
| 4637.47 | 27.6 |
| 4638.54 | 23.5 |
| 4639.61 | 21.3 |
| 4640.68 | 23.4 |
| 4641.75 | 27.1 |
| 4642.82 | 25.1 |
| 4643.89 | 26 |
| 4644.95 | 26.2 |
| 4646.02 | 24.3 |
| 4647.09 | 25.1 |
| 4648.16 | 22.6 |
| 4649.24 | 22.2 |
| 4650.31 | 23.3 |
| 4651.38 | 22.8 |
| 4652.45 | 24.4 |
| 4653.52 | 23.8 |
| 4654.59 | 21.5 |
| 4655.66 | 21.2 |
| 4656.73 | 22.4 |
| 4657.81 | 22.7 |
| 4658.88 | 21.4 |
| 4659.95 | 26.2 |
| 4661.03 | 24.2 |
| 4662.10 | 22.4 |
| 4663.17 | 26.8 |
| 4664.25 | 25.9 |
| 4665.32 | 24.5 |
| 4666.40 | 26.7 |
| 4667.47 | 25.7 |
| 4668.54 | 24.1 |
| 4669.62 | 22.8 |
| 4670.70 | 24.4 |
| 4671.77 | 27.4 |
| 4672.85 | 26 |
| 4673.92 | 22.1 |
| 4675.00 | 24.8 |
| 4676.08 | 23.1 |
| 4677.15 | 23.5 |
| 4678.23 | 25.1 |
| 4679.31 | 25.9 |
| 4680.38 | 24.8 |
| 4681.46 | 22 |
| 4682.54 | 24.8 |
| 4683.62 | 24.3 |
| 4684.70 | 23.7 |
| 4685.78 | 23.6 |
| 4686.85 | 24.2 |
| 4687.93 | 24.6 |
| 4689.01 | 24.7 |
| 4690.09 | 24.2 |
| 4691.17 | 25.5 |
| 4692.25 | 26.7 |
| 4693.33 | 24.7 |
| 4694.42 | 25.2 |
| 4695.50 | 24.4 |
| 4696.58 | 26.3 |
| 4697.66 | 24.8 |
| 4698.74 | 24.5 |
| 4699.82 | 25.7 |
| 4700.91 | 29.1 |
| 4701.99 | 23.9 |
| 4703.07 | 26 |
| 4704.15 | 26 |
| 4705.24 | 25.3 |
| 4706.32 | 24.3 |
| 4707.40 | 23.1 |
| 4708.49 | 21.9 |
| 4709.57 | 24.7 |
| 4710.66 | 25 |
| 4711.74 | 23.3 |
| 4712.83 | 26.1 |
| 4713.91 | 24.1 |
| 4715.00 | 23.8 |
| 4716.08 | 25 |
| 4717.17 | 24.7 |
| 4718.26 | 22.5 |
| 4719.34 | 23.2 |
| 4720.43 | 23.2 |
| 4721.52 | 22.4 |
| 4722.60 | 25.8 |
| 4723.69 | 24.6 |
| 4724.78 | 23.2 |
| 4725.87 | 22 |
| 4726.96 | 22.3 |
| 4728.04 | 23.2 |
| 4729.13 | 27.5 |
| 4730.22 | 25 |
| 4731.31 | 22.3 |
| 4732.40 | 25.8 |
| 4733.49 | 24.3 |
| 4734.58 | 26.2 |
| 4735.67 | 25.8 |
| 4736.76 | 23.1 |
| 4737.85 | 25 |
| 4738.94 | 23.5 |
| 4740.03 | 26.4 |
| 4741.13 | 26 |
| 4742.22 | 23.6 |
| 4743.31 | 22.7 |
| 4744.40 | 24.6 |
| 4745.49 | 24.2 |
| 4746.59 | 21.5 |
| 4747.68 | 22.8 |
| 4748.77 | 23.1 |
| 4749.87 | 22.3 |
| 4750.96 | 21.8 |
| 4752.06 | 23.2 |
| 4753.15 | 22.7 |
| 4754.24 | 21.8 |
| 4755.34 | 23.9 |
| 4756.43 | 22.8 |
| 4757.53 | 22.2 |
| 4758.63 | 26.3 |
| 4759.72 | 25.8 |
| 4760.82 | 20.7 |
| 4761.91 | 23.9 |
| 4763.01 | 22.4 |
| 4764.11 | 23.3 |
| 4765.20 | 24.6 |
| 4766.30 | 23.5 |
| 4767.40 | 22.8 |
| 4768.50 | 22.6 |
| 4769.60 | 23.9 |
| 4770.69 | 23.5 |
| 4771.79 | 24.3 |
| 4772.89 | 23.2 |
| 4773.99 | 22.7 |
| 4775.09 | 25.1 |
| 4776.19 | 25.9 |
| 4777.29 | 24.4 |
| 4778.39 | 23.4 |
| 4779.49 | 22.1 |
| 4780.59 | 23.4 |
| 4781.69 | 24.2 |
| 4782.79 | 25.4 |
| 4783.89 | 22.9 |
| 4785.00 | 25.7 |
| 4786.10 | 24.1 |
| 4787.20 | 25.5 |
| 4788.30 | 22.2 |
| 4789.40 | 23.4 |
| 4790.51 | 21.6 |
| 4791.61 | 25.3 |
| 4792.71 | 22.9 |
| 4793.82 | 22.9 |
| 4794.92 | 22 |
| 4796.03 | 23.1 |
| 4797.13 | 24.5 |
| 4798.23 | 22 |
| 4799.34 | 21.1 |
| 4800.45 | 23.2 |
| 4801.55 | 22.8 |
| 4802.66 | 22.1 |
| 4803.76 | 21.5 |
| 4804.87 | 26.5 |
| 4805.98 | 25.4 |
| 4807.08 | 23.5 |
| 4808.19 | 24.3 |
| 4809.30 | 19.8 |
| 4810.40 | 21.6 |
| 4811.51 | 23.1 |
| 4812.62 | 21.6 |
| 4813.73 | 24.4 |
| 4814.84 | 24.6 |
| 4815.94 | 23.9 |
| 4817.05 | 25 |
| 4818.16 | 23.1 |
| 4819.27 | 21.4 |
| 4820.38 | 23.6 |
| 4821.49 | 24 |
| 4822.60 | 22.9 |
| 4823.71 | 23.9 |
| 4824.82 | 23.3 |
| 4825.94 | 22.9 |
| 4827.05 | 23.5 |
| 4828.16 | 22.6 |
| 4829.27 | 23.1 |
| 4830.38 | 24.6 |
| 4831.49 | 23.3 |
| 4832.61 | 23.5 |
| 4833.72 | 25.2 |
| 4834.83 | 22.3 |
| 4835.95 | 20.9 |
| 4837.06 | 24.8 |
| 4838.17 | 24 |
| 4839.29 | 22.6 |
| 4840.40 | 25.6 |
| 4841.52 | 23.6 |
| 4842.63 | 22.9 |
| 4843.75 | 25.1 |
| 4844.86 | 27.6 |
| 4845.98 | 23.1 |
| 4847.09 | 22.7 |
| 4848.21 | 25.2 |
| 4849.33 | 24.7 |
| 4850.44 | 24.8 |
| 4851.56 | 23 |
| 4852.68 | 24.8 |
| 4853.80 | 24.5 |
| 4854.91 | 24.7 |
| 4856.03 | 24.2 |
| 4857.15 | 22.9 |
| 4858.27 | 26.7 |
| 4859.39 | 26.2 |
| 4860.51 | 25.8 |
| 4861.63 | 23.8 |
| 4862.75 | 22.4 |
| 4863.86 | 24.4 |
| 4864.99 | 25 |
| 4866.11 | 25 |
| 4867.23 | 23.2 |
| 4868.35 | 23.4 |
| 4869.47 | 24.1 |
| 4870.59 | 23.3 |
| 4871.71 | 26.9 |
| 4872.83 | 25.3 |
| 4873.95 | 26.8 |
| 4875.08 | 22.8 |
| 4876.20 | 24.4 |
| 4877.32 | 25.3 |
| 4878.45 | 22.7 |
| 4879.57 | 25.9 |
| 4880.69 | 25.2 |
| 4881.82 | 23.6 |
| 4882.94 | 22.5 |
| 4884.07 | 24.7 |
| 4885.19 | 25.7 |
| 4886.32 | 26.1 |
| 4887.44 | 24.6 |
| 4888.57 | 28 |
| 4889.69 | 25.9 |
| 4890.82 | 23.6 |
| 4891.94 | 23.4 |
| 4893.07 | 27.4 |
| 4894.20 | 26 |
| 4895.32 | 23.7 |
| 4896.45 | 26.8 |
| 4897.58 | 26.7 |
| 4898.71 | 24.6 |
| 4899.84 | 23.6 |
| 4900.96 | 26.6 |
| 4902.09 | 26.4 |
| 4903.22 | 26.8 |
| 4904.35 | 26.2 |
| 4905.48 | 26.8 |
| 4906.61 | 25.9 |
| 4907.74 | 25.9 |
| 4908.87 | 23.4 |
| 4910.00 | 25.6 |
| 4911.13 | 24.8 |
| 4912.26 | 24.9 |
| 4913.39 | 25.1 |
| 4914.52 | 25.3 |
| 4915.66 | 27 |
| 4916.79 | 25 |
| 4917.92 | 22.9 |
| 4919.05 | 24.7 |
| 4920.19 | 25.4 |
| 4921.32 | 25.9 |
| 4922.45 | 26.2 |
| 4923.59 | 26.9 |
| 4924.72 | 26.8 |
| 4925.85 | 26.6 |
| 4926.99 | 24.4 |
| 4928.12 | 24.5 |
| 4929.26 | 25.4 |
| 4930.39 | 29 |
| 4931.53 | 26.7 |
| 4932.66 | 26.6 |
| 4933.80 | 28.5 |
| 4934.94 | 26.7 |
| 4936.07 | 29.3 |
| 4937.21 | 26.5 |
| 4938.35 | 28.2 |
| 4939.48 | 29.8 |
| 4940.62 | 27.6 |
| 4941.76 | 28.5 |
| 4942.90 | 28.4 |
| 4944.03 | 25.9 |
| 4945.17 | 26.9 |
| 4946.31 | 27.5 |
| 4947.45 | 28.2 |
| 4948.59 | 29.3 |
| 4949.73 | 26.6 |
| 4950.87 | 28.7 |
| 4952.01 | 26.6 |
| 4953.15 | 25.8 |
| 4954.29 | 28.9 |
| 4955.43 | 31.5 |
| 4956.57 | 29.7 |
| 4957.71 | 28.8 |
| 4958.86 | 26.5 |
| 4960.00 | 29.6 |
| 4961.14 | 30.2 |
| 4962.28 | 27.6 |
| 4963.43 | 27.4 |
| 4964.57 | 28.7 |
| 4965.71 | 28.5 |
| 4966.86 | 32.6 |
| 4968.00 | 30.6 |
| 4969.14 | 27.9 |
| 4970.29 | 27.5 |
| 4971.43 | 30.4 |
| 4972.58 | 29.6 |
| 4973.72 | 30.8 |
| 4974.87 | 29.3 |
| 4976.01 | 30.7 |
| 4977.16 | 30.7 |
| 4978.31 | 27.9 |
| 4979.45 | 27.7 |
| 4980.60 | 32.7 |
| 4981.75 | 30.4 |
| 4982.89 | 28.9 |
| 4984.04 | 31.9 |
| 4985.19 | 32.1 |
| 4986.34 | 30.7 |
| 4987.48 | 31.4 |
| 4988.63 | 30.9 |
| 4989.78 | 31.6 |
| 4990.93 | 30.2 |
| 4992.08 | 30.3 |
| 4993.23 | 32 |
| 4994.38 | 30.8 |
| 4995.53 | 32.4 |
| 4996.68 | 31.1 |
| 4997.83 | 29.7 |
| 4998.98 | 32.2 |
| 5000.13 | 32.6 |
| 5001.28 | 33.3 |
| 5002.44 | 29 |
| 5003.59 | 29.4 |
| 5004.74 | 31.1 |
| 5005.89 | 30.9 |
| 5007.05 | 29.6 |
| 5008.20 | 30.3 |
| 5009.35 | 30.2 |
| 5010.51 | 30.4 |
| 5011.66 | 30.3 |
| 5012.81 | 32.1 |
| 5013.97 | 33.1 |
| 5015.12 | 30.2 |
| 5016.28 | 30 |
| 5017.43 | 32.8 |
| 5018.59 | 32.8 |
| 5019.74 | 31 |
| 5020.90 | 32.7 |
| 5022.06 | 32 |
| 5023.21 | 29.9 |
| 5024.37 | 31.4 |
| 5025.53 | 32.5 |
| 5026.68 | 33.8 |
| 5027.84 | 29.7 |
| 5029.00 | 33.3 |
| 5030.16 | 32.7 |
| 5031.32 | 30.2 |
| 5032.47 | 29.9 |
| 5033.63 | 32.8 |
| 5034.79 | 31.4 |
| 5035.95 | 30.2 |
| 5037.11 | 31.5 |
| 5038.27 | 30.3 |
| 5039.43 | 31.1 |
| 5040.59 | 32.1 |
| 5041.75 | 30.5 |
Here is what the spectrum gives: 0.21 mag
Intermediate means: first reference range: 25.6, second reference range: 30.6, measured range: 23.2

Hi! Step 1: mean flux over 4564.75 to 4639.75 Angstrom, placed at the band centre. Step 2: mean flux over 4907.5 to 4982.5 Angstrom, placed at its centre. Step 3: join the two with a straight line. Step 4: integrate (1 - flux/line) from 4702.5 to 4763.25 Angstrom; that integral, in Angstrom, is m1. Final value 5.8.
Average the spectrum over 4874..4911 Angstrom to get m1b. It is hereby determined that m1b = 25.2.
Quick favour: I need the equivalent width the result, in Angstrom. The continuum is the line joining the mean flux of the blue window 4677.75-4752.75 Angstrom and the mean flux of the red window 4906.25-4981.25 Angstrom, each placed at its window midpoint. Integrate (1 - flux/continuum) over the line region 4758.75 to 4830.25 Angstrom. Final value 5.69 Angstrom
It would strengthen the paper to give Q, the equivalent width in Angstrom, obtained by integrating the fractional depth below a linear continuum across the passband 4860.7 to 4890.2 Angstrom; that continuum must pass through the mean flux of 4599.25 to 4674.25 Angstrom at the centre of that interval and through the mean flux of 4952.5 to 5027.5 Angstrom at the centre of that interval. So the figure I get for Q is 4.1 Angstrom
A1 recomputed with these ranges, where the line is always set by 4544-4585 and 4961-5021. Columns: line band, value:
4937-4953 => 0.08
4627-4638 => 0.03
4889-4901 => 0.16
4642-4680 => 0.09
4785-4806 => 0.20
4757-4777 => 0.17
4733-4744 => 0.11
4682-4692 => 0.09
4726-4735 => 0.11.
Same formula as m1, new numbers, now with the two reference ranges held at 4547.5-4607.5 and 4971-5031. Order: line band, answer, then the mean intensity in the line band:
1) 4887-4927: 5.7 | 25.6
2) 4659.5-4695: 2.8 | 24.7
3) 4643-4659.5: 1.9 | 23.4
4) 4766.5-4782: 2.4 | 23.7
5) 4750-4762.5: 2.1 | 23.2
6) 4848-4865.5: 2.8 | 24.5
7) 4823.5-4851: 4.8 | 23.8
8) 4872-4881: 1.4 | 24.9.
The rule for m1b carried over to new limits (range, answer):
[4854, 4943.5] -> 25.6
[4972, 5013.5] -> 30.7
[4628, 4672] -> 24.3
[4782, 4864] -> 23.7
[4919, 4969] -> 27.7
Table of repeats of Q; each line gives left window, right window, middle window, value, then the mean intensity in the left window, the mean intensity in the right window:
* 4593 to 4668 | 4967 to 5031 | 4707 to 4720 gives 1.2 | 25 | 30.9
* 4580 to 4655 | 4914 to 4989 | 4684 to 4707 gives 0.8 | 25.4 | 28.2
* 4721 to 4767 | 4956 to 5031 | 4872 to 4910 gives 3.5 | 23.8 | 30.6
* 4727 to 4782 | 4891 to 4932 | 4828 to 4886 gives 1.6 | 23.8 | 25.6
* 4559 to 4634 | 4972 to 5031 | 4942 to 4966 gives 1.8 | 25.6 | 31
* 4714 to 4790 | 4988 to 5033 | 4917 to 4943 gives 2.0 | 23.8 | 31.2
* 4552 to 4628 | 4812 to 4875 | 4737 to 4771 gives 1.6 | 25.6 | 24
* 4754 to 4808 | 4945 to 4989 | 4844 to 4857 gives 0.6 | 23.5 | 29.3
